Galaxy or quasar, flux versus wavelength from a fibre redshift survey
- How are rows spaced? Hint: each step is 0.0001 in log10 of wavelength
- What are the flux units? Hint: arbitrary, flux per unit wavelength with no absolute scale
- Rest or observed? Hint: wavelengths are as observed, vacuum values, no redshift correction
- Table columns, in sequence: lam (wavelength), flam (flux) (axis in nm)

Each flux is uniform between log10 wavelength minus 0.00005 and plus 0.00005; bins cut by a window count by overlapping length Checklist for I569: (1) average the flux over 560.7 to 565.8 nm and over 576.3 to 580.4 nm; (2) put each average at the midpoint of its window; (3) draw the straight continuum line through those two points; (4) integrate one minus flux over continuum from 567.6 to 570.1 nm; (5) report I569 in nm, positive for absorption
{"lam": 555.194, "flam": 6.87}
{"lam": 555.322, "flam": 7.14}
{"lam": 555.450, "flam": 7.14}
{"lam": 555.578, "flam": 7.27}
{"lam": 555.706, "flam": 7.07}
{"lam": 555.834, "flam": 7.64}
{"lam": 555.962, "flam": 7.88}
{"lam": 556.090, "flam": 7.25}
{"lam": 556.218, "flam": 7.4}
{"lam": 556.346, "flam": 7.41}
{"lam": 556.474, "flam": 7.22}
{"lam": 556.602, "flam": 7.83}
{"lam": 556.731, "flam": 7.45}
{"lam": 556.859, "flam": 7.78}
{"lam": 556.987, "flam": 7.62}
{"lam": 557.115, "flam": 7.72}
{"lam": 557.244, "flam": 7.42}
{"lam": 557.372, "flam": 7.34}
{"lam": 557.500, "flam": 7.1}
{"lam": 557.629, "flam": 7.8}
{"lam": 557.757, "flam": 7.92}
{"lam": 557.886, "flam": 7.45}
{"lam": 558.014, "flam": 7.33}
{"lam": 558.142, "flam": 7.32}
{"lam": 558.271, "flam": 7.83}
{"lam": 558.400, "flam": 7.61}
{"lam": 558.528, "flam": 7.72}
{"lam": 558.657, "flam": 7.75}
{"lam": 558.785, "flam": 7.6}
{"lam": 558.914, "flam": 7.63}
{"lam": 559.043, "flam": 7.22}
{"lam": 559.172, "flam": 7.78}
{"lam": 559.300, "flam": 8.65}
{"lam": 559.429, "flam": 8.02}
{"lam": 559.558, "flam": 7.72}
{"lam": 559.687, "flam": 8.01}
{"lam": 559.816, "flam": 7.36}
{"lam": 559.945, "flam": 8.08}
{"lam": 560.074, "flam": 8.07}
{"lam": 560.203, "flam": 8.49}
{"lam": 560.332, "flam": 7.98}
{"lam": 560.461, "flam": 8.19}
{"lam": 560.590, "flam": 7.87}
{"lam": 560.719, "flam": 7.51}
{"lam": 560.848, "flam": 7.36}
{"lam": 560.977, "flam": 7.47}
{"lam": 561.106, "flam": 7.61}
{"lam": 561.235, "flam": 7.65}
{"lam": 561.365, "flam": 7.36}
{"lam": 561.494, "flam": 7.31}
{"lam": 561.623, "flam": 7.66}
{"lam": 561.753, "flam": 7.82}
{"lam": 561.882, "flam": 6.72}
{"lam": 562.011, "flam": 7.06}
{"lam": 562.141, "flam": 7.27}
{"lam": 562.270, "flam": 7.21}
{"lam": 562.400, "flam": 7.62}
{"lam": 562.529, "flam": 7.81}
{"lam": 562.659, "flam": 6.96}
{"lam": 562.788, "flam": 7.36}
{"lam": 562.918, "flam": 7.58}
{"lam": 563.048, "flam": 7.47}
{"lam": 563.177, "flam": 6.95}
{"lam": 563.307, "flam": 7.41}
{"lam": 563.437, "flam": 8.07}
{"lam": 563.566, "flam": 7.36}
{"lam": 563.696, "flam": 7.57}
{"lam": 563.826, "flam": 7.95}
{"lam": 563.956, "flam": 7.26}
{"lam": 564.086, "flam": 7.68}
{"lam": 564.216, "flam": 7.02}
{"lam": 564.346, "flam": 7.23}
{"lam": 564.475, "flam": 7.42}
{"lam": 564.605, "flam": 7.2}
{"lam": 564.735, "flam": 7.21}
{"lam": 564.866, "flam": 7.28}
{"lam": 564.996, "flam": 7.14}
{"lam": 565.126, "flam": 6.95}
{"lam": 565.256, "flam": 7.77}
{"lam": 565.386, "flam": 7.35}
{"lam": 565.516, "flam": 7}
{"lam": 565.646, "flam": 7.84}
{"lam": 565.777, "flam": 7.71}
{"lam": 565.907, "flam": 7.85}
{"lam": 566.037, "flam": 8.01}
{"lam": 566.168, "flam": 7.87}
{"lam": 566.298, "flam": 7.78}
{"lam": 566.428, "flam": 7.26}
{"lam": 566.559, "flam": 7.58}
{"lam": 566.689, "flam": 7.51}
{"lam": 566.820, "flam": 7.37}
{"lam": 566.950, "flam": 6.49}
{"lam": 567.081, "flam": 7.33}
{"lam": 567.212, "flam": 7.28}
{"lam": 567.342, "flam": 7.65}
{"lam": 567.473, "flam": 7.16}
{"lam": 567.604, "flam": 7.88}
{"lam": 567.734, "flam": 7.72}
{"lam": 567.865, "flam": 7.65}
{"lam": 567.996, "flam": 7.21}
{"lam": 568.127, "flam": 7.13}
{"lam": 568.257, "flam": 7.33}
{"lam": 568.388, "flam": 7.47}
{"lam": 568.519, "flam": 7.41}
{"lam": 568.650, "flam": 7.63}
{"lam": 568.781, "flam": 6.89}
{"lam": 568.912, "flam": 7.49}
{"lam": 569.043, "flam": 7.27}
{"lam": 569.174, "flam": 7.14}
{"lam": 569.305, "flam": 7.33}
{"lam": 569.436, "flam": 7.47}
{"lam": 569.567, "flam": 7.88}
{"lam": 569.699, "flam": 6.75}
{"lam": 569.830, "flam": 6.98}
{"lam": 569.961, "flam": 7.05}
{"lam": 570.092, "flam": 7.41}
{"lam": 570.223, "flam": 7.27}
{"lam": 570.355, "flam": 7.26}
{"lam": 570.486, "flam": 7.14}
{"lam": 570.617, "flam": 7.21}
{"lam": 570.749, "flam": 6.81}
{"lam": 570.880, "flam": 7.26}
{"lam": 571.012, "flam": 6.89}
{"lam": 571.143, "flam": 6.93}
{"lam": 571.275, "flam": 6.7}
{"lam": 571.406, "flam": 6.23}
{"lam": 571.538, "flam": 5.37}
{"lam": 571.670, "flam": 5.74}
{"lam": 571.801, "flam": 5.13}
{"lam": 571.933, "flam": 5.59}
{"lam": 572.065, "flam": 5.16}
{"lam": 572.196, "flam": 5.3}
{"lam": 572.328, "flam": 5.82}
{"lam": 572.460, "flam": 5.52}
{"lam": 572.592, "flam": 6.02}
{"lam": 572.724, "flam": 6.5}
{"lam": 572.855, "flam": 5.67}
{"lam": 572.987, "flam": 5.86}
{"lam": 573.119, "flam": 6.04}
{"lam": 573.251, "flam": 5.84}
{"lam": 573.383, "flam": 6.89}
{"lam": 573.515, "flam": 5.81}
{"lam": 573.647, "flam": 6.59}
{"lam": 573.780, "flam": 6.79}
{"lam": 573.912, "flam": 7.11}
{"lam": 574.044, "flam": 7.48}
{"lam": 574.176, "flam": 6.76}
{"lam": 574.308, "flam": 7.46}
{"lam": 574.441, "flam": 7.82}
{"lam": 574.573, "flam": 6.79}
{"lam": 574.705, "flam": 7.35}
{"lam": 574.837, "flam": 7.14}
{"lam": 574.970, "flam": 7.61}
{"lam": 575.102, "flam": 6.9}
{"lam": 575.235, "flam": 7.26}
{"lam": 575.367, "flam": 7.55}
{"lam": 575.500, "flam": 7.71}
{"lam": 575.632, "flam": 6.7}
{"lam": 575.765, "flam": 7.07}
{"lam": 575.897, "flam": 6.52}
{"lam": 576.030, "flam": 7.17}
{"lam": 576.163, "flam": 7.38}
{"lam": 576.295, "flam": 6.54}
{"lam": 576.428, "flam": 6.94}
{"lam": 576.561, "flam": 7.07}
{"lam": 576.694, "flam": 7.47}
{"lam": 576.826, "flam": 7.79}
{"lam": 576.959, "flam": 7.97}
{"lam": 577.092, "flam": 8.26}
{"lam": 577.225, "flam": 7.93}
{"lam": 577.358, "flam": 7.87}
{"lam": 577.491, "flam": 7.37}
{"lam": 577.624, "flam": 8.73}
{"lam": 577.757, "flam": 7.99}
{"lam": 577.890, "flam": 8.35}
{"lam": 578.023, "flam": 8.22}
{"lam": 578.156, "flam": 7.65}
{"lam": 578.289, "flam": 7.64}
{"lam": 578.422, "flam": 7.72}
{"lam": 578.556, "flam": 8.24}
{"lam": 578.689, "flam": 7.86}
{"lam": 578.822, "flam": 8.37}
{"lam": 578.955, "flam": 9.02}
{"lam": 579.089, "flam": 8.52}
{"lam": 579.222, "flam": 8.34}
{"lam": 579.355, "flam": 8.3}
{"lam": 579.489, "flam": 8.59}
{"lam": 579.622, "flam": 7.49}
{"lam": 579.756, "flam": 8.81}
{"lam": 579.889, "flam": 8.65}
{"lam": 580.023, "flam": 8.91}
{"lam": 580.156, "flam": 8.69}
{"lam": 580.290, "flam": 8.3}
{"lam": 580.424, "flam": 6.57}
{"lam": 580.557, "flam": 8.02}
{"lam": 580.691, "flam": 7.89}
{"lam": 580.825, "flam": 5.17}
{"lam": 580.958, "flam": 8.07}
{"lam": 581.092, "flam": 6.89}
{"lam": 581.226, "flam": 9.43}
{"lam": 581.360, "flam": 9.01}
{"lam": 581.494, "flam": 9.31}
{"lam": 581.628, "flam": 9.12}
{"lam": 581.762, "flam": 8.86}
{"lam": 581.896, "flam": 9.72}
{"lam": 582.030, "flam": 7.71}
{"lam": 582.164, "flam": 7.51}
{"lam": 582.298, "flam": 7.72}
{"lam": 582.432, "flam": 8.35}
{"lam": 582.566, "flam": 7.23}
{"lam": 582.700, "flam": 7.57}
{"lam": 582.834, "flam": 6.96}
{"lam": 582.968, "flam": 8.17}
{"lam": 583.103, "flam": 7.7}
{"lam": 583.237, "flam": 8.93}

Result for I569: 0.10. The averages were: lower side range 7.4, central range 7.34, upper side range 8.06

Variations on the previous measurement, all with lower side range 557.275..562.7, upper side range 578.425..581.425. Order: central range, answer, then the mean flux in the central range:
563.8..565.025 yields 0.07 nm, 7.32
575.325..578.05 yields 0.17 nm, 7.54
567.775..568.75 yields 0.05 nm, 7.39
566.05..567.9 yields 0.08 nm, 7.48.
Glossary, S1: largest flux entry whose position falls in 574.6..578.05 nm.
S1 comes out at 8.73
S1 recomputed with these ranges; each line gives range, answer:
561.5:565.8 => 8.07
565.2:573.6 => 8.01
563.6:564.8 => 7.95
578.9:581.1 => 9.02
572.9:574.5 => 7.82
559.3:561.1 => 8.49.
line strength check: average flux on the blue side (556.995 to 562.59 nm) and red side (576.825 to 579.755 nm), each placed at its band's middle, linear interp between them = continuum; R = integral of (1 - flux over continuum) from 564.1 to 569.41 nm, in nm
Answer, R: 0.29 nm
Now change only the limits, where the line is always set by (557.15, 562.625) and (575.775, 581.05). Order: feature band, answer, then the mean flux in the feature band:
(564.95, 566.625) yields 0.032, 7.56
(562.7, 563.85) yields 0.026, 7.5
